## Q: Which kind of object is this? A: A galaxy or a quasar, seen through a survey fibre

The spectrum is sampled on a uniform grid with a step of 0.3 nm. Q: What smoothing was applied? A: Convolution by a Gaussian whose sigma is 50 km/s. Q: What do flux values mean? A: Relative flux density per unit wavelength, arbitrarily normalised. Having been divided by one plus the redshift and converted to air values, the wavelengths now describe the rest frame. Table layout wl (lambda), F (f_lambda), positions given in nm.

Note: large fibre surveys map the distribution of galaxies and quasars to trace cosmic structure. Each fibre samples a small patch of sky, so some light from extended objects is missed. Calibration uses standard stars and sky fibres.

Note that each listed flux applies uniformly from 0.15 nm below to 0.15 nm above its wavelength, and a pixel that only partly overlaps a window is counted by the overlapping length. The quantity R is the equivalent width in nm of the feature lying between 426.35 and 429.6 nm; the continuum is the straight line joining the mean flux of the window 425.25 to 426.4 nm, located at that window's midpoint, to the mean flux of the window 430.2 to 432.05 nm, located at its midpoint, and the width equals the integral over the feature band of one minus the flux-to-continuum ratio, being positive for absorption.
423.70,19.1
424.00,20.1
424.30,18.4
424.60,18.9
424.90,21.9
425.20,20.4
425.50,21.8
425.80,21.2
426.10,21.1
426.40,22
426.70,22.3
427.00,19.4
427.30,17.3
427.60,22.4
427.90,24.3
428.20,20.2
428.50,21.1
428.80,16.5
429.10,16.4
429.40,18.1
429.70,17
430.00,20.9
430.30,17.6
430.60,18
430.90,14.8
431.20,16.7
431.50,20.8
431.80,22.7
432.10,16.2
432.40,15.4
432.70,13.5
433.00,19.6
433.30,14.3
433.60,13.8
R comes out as 0.04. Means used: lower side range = 21.4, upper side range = 18.3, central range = 19.9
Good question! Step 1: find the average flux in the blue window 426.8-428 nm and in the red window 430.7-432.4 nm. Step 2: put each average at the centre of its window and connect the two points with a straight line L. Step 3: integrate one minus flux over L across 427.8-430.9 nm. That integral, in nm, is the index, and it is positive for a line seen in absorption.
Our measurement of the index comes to 0.12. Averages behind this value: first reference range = 20.8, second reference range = 18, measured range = 18.7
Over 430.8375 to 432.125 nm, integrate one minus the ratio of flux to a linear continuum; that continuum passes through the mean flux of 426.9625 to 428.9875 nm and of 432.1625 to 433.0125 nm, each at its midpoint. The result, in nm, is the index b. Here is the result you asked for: -0.155 nm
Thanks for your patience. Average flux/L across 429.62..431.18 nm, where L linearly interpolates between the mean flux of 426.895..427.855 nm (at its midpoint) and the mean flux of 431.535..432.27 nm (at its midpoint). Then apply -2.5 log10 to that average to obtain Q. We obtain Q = 0.13 mag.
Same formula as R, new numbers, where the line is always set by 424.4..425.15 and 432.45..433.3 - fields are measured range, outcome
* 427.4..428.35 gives -0.173 nm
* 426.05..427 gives -0.105 nm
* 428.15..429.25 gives -0.010 nm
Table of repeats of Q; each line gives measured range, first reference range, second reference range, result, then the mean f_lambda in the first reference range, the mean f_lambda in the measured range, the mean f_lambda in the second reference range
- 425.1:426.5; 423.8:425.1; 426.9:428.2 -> -0.05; 19.8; 21.3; 20.8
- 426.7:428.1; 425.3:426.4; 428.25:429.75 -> -0.07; 21.4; 21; 18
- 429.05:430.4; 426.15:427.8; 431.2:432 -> 0.14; 20.8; 18.1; 20.5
